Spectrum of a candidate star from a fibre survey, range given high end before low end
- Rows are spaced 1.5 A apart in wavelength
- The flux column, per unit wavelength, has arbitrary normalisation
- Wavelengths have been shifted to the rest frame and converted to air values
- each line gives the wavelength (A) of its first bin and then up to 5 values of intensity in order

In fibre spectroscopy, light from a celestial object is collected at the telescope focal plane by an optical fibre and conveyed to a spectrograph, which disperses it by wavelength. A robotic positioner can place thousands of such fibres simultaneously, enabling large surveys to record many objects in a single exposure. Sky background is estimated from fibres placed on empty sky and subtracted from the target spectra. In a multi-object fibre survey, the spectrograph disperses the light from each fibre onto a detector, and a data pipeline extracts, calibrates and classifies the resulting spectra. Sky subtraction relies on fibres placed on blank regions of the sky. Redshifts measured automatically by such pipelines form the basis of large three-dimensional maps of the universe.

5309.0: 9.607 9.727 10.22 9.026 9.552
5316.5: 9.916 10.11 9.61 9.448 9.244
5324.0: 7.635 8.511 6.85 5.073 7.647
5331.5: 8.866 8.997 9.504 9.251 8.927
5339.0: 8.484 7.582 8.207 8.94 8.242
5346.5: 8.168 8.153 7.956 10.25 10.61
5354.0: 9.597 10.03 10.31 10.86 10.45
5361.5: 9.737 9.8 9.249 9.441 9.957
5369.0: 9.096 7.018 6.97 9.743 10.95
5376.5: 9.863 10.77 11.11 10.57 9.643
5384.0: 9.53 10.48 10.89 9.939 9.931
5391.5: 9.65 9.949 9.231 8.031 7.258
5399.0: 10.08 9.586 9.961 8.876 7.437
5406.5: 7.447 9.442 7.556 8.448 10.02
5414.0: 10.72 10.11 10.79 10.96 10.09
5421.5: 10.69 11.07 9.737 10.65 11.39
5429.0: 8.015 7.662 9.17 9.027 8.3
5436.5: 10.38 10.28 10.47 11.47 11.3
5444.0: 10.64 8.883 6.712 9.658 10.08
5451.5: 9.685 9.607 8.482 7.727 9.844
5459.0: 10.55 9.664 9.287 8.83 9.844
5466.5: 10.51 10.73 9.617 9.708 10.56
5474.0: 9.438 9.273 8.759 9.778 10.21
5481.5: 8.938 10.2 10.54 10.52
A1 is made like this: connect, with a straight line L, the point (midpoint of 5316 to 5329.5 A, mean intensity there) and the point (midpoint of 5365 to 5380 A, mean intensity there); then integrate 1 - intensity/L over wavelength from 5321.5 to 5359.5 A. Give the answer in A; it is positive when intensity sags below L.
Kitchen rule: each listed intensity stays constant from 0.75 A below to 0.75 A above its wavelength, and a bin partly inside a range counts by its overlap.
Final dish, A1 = 0.4 A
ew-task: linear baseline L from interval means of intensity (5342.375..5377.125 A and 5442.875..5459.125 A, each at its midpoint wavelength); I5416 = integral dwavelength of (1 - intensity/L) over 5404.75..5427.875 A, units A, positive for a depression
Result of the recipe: -1.3 A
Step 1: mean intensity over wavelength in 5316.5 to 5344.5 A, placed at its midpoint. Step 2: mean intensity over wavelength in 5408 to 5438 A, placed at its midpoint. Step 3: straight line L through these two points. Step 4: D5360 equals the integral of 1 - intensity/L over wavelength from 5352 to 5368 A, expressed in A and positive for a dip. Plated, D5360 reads -1.9 A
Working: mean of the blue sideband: 8.53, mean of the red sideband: 9.73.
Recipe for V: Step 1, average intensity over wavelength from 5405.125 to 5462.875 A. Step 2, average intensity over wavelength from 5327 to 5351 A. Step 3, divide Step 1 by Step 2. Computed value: 1.16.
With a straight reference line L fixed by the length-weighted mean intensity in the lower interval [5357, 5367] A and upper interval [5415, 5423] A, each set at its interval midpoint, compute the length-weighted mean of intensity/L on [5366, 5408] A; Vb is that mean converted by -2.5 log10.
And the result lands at 0.09 mag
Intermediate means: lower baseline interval 9.95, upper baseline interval 10.6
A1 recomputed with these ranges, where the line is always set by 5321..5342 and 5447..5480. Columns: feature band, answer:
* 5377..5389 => -2.21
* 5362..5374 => -0.43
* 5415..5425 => -1.54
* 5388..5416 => -0.58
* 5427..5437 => 0.21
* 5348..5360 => -1.98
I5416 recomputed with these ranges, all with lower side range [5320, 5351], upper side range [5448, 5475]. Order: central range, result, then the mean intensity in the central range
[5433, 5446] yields -1.0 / 10.1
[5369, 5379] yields -0.6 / 9.26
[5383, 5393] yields -1.3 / 10.1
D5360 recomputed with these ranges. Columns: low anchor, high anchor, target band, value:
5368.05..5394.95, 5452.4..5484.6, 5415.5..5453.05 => -0.80 A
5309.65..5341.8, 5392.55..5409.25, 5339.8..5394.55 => -4.78 A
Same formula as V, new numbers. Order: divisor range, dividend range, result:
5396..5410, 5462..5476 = 1.14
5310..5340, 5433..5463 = 1.09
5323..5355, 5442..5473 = 1.13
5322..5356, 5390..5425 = 1.11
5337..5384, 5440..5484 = 1.03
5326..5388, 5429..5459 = 1.02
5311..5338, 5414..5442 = 1.14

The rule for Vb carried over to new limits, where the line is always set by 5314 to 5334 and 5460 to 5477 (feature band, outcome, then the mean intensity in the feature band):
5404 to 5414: 0.08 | 8.58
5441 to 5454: -0.01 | 9.66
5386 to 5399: -0.03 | 9.42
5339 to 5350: 0.07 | 8.2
